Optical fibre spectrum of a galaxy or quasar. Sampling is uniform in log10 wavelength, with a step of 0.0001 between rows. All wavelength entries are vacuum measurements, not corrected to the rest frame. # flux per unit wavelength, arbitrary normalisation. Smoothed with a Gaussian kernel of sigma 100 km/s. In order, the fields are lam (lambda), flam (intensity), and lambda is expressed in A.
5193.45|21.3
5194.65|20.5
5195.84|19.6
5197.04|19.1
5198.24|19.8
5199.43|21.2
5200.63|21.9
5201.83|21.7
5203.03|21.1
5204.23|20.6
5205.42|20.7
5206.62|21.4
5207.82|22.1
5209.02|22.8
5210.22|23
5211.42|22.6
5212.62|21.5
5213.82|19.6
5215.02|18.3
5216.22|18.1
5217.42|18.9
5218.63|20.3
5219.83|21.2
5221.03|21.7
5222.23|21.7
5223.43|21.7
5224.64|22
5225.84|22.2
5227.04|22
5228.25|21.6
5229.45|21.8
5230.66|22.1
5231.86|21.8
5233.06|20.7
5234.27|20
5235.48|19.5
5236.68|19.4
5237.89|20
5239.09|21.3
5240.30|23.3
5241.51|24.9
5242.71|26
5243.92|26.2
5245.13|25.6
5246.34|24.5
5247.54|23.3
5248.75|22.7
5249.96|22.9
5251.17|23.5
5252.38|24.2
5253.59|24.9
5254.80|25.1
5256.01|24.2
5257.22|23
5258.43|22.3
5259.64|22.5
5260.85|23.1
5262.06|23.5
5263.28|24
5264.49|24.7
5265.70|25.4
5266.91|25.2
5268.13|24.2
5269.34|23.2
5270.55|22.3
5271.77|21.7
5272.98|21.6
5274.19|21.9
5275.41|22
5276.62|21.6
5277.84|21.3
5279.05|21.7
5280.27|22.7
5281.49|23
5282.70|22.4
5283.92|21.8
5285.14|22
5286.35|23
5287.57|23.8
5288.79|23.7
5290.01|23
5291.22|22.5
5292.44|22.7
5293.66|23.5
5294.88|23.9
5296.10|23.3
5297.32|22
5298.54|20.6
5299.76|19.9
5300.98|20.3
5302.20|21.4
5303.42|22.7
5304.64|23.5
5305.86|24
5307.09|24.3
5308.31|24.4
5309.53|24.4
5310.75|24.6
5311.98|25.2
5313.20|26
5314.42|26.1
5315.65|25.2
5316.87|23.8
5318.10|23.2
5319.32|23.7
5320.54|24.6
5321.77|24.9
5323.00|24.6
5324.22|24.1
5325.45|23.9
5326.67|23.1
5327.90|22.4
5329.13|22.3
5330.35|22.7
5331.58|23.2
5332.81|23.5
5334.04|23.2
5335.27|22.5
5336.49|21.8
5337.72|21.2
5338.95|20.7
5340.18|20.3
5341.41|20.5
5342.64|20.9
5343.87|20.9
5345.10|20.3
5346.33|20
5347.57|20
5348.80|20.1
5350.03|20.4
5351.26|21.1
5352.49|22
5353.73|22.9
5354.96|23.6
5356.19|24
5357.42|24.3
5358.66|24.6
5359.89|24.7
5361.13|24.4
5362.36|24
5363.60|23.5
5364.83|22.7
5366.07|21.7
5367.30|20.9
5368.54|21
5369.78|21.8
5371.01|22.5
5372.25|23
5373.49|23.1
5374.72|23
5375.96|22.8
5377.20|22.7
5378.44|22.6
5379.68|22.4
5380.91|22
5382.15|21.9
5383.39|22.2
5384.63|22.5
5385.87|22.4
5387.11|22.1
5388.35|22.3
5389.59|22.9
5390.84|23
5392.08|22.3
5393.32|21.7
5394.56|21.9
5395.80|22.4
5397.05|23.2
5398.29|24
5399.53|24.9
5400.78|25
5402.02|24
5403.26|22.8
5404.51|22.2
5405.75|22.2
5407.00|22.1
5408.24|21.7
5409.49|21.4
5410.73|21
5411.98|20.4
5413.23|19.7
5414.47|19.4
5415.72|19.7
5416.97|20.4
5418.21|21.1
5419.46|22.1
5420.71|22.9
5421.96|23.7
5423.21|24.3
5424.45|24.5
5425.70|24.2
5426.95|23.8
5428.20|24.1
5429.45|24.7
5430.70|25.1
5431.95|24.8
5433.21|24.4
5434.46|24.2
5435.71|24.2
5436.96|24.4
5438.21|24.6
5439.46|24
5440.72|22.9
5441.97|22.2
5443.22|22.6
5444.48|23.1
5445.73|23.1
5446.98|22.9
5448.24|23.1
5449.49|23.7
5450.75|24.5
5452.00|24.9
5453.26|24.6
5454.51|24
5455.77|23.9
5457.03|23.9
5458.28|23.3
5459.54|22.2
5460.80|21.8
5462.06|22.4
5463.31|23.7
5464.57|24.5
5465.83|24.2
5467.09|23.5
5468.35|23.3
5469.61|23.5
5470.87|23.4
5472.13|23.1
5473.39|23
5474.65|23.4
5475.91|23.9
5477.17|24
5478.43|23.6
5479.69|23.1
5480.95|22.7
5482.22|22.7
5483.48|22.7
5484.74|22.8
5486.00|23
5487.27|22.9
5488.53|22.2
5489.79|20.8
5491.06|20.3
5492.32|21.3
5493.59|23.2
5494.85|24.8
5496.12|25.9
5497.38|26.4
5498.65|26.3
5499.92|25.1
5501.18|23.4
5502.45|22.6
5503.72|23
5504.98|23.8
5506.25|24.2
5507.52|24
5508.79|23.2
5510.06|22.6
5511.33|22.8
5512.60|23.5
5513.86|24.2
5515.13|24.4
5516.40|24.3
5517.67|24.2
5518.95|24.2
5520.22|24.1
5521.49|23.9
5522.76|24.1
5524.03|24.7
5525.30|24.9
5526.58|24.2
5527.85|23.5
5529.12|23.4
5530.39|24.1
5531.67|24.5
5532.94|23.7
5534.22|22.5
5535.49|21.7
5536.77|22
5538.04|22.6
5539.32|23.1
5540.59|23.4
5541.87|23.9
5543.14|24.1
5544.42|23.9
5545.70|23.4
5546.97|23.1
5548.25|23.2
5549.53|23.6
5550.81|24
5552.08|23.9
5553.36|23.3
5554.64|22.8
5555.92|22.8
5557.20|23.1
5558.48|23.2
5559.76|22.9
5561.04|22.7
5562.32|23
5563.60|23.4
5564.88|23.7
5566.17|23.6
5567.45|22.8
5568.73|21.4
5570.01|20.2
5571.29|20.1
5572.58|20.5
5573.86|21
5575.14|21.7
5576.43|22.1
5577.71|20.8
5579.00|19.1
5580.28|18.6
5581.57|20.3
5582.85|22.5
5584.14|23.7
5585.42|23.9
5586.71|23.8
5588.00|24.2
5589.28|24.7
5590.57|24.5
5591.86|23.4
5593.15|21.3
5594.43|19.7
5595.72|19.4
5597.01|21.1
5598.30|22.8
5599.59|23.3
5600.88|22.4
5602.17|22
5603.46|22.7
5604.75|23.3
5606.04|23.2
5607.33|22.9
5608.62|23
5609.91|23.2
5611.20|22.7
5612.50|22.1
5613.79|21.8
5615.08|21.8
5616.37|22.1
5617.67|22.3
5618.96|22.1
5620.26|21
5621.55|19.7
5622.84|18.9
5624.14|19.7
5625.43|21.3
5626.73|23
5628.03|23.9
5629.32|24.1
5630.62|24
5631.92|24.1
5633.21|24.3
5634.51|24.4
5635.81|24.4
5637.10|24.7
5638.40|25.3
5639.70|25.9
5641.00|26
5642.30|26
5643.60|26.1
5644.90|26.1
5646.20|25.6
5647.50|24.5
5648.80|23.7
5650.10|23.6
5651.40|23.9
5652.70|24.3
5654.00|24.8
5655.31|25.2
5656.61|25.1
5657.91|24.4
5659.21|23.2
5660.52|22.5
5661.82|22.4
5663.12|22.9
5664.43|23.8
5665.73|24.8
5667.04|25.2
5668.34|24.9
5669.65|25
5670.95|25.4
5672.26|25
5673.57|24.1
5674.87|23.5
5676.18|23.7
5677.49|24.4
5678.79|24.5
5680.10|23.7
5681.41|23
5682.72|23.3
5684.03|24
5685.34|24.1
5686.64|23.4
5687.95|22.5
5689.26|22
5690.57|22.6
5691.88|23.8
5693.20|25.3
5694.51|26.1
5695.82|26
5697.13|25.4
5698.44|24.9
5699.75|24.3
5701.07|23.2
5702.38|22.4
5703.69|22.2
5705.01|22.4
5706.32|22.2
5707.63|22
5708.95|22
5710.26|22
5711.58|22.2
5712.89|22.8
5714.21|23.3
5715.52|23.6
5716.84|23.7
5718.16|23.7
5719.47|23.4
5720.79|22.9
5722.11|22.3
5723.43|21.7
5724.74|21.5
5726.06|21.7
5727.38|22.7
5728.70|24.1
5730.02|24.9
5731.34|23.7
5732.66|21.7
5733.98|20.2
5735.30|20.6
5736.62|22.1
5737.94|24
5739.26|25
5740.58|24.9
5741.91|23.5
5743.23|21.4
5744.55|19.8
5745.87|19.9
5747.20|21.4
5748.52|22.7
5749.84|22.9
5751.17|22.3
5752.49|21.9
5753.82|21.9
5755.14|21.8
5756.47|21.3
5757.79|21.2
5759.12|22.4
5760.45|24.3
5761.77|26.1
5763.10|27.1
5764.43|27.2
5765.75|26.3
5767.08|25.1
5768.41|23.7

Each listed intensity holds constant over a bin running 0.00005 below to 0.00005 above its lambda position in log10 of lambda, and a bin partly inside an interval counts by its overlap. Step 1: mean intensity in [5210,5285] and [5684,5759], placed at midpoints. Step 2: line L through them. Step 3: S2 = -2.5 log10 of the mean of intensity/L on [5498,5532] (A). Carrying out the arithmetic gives -0.06 mag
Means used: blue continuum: 22.4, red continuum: 22.8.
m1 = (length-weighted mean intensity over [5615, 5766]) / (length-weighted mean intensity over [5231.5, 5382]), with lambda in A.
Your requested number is 1.03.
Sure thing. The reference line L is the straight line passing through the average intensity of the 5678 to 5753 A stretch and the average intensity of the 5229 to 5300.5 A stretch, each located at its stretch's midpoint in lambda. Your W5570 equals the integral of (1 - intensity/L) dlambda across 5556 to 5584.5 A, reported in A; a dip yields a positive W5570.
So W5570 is 1.4 A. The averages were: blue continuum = 22.8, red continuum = 23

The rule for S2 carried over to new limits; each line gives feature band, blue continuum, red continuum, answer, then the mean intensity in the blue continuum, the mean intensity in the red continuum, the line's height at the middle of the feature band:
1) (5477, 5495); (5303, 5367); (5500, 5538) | 0.045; 23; 23.7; 23.5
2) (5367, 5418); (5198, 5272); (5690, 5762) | 0.015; 22.3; 22.9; 22.5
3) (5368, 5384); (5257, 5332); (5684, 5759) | 0.034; 23.2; 22.8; 23.1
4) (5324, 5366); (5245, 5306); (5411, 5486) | 0.035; 22.9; 23.2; 23.1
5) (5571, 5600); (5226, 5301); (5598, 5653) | 0.067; 22.8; 23.3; 23.2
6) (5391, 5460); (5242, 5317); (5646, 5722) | 0.020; 23.4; 23.7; 23.5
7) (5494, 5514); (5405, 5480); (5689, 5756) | -0.047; 23.1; 22.8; 23.1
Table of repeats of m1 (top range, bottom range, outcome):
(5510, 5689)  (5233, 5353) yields 1.02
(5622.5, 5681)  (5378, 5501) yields 1.05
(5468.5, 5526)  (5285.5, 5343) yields 1.02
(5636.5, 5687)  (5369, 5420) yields 1.10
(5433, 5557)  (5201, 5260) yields 1.06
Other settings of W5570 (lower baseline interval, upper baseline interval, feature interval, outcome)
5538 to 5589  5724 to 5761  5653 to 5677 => -1.89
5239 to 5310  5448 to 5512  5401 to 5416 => 1.17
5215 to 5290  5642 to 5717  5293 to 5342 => -0.84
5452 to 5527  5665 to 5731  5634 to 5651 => -1.10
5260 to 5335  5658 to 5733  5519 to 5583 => 1.62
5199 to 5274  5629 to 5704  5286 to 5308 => -0.08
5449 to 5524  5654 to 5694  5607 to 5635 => 1.72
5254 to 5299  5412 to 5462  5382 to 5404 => 0.25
